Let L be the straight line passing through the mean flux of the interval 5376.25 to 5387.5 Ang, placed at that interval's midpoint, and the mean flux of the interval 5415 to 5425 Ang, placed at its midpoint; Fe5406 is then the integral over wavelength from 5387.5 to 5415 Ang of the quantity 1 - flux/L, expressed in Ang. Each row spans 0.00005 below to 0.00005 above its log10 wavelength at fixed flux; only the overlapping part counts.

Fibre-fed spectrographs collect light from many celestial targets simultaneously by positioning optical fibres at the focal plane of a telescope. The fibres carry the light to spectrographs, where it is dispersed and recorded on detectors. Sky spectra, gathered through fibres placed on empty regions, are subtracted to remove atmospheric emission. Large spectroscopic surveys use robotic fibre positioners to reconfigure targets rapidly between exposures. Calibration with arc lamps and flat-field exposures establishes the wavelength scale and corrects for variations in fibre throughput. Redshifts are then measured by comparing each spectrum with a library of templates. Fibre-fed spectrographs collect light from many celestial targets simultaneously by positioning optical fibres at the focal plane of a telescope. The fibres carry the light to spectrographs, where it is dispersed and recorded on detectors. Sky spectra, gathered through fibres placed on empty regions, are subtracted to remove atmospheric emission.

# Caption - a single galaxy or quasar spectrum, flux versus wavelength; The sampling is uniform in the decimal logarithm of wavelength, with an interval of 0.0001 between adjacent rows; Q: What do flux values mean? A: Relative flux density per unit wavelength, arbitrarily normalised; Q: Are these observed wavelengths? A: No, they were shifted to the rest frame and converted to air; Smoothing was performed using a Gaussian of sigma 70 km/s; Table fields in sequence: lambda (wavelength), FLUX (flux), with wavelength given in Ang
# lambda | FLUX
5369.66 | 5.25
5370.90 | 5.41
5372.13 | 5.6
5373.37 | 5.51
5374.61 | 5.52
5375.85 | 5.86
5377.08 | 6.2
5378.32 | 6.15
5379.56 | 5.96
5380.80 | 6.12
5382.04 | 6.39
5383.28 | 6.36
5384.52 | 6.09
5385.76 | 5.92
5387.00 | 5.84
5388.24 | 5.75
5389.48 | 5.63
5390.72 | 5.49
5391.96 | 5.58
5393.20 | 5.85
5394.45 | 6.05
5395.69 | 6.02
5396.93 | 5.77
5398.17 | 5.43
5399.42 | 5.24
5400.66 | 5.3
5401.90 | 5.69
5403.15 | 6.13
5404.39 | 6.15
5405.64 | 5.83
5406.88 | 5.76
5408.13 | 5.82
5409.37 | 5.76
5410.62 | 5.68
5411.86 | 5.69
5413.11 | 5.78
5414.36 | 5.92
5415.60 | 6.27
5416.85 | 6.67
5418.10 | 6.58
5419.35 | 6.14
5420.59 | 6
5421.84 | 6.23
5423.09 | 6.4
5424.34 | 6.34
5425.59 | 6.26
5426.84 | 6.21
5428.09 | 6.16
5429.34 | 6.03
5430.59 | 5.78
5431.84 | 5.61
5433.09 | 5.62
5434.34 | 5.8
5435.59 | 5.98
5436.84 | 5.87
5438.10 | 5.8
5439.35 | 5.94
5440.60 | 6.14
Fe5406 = 2.1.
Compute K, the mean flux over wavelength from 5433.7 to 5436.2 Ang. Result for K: 5.89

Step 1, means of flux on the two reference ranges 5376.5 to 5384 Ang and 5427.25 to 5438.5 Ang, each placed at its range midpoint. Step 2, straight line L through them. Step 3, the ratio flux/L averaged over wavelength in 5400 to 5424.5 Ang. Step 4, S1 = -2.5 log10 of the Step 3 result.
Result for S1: 0.00 mag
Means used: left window 6.19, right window 5.86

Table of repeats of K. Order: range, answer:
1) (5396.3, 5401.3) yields 5.44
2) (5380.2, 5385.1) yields 6.24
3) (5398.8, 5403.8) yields 5.6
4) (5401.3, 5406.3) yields 5.95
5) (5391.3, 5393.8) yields 5.72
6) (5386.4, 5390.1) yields 5.74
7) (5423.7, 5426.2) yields 6.3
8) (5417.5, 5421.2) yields 6.25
